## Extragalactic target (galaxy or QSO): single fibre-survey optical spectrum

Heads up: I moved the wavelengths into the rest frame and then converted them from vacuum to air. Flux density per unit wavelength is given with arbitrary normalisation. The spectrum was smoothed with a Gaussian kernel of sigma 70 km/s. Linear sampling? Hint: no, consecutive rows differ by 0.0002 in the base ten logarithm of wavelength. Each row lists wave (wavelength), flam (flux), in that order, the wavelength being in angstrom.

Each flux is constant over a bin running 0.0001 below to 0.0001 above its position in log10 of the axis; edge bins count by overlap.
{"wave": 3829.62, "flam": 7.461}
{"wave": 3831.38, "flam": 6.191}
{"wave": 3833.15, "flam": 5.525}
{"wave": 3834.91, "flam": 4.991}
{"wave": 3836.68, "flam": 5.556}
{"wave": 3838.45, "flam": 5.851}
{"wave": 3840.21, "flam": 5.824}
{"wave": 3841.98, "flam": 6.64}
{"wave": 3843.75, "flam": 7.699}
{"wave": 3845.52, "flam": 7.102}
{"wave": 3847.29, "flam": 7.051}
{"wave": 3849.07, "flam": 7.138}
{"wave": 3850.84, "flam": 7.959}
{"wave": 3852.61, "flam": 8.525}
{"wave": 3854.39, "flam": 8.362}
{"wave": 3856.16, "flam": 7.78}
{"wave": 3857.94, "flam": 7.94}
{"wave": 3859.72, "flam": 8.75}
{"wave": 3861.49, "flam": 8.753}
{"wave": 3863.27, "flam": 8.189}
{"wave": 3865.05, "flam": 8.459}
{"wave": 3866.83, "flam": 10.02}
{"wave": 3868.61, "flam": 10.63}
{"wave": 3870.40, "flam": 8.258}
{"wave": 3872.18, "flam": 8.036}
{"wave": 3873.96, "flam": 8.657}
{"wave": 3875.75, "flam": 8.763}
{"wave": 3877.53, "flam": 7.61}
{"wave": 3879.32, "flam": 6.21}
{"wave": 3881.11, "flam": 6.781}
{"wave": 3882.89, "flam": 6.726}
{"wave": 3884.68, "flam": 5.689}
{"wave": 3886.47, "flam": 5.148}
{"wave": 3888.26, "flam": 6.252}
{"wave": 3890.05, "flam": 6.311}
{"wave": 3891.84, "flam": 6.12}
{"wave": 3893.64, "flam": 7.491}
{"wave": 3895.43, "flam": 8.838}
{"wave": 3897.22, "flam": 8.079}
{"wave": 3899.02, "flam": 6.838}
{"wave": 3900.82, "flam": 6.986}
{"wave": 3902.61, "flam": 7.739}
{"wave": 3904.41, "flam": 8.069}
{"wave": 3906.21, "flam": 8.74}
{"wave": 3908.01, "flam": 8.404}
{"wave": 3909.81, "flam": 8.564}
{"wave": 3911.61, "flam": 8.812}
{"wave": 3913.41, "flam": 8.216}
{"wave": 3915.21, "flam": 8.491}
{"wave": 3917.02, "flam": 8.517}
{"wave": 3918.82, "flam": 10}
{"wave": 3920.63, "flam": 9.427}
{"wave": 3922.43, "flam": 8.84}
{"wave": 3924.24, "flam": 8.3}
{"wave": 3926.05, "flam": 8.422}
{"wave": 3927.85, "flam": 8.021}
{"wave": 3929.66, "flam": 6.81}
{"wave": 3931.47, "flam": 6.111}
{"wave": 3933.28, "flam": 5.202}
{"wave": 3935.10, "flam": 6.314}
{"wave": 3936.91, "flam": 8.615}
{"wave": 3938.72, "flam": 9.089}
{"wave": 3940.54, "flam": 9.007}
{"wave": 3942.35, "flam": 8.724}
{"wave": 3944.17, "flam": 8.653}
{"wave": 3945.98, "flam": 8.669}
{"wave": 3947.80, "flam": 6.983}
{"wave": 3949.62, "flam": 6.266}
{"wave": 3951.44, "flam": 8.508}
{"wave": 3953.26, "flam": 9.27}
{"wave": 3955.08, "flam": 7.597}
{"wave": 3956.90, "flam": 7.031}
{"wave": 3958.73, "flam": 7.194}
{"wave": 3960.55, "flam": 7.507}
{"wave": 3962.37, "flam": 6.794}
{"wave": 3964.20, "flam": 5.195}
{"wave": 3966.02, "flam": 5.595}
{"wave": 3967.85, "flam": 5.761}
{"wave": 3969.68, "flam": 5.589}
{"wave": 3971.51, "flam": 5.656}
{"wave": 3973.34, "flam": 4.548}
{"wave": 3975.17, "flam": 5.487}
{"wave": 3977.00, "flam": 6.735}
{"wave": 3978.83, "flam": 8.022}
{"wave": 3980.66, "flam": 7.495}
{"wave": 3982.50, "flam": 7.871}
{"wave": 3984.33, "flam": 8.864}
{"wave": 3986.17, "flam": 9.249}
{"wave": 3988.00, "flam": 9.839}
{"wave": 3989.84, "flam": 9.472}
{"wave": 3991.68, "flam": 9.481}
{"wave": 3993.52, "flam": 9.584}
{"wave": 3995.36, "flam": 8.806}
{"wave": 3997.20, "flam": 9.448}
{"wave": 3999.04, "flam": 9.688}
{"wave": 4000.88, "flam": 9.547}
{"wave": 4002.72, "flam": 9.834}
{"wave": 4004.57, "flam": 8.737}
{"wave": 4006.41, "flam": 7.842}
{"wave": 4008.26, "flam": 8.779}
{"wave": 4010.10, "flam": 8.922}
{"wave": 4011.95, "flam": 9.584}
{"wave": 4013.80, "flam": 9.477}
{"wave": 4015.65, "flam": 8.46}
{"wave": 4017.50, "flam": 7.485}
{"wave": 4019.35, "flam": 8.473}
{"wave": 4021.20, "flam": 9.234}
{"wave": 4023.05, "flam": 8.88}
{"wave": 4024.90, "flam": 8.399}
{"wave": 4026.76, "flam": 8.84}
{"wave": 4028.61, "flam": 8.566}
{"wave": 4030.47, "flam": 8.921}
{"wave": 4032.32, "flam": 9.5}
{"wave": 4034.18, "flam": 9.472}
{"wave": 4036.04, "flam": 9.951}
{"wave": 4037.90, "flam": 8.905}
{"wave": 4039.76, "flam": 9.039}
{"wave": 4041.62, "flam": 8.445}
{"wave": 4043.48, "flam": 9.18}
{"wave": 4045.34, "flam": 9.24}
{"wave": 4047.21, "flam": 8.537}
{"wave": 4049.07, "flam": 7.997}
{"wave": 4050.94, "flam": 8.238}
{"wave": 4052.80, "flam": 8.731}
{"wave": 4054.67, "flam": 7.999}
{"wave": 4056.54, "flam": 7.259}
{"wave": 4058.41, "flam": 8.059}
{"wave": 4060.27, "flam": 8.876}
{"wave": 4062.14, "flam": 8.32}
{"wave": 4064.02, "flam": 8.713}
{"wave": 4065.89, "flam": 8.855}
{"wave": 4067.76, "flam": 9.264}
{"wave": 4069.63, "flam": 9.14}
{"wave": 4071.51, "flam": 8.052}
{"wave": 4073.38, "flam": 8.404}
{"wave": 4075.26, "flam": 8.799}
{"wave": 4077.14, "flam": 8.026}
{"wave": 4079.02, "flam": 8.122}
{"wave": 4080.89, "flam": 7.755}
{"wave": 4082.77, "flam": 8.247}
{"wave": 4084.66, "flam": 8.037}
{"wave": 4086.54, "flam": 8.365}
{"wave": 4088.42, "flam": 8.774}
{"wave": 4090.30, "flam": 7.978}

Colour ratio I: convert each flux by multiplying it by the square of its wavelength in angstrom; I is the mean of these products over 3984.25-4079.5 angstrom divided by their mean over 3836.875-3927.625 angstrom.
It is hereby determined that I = 1.2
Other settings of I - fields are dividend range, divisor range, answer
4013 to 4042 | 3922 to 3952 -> 1.20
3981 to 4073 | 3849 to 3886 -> 1.19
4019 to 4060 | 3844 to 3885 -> 1.19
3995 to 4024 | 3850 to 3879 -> 1.13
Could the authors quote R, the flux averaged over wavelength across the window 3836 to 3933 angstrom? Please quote 7.74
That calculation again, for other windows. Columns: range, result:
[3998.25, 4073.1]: 8.78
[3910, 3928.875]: 8.69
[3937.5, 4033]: 8.14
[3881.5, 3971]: 7.53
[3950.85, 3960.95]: 7.85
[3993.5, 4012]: 9.12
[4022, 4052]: 8.88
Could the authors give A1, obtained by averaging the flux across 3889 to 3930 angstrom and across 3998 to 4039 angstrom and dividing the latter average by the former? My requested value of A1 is 1.1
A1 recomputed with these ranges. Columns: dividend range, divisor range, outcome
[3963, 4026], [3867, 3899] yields 1.09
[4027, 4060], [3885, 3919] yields 1.13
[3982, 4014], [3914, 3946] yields 1.12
